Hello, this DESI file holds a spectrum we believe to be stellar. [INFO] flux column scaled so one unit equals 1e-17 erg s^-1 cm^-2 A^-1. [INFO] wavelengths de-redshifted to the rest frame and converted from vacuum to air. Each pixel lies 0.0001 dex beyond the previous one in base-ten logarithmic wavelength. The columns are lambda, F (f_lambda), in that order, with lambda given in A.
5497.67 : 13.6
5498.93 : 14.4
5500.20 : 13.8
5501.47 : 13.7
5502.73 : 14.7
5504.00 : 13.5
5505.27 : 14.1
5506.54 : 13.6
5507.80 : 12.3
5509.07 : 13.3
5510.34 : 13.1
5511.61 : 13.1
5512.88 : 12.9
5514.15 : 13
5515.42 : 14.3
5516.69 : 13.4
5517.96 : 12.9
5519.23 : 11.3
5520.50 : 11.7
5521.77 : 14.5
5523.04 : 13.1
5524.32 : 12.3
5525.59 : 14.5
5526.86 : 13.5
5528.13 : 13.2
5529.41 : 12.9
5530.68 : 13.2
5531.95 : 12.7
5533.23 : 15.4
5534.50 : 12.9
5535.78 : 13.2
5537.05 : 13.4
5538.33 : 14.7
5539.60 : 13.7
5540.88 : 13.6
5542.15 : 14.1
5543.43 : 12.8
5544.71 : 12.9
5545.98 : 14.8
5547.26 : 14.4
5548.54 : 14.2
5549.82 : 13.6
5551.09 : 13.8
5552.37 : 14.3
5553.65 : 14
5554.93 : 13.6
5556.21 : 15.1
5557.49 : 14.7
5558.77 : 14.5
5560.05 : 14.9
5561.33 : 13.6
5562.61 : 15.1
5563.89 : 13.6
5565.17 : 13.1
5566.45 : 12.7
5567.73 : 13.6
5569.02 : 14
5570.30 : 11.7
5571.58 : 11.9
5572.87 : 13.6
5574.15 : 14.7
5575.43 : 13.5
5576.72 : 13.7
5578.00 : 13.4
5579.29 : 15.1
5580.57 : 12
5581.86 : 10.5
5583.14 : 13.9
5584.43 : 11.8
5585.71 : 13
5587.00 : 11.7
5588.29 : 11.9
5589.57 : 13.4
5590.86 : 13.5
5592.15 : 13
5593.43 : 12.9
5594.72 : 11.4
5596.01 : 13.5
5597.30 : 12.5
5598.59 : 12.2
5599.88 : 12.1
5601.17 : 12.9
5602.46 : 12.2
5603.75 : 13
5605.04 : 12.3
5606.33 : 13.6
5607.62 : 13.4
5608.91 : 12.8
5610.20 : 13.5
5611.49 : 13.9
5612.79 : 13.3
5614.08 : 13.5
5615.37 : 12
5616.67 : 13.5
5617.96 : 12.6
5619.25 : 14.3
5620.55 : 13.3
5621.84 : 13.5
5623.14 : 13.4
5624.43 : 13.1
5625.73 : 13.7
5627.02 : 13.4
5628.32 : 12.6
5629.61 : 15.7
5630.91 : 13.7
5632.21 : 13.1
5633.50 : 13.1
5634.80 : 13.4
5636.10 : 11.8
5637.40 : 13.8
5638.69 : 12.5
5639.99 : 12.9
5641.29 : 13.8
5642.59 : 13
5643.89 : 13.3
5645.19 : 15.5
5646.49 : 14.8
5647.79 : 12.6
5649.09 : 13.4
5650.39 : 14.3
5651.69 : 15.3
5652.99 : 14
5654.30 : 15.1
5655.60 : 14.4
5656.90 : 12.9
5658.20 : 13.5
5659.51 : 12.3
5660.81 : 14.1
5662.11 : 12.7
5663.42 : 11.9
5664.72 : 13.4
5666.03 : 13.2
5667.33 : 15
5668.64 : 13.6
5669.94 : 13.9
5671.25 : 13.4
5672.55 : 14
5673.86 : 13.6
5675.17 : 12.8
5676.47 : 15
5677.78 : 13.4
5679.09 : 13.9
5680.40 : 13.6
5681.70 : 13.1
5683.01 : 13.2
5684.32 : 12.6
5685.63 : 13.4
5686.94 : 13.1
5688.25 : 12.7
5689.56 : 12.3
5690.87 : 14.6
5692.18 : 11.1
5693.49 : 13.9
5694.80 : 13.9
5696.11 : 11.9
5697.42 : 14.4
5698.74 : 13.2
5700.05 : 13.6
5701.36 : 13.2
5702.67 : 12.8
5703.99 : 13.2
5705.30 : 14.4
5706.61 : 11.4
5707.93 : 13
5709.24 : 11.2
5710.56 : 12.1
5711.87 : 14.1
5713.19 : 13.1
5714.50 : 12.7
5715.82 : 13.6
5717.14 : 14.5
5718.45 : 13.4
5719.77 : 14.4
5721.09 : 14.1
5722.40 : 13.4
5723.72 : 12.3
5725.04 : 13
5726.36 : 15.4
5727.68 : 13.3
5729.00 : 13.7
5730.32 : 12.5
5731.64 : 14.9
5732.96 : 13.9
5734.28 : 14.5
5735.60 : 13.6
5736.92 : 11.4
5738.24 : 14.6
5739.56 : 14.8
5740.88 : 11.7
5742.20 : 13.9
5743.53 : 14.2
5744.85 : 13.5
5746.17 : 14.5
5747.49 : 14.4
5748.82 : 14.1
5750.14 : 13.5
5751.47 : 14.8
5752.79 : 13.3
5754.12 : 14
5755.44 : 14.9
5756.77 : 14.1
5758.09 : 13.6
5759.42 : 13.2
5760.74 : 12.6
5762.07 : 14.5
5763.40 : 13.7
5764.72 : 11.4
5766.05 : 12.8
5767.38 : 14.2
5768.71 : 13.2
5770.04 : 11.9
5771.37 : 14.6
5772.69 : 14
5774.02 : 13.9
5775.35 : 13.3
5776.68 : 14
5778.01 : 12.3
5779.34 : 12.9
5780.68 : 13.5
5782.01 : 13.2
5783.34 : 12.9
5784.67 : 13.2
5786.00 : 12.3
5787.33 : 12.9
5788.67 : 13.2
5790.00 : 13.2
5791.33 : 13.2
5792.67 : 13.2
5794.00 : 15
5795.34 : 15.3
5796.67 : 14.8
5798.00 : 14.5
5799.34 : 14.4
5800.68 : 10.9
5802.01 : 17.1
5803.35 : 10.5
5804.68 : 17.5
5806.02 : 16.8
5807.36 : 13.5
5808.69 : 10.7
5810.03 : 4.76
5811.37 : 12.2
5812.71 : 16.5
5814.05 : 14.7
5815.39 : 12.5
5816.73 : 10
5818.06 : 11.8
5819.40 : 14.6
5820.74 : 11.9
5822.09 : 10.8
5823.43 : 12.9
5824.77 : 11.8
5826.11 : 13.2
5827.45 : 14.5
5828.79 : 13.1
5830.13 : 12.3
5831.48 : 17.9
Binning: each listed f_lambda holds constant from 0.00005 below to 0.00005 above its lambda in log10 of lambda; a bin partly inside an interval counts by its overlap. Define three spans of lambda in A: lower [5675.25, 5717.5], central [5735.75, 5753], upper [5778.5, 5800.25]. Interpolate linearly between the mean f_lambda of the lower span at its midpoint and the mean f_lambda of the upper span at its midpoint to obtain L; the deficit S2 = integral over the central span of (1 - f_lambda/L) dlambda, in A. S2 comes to -0.5 A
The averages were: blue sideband 13.2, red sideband 13.6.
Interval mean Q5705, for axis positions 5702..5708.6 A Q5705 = 13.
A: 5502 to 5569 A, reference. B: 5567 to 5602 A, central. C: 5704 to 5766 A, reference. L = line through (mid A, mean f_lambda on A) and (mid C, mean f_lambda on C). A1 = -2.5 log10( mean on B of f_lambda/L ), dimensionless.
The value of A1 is 0.06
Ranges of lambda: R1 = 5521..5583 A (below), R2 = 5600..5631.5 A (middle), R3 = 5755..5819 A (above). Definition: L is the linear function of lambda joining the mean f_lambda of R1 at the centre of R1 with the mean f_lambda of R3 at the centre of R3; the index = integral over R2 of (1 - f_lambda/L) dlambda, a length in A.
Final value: 0.62 A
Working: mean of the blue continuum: 13.6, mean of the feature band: 13.3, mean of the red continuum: 13.3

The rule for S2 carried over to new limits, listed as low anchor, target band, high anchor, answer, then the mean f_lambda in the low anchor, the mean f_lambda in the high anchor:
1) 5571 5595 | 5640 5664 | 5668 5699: -0.9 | 12.9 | 13.4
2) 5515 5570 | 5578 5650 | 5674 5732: 2.1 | 13.7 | 13.3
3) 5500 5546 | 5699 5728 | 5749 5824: 0.1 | 13.4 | 13.3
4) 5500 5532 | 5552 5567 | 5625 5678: -0.8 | 13.3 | 13.6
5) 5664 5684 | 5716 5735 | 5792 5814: -0.2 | 13.7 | 13.6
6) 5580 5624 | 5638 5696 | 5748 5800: -1.7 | 12.8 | 13.6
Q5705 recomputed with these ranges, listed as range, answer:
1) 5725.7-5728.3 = 14.4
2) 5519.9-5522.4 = 13.1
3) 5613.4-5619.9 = 13.2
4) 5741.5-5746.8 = 14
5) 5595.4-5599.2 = 12.7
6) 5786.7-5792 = 13.1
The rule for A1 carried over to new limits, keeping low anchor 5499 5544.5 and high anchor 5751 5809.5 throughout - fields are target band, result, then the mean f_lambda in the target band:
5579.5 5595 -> 0.08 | 12.5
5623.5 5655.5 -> -0.02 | 13.7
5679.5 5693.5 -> 0.04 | 13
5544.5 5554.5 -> -0.05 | 14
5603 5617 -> 0.03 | 13.1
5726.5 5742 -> 0.00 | 13.6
